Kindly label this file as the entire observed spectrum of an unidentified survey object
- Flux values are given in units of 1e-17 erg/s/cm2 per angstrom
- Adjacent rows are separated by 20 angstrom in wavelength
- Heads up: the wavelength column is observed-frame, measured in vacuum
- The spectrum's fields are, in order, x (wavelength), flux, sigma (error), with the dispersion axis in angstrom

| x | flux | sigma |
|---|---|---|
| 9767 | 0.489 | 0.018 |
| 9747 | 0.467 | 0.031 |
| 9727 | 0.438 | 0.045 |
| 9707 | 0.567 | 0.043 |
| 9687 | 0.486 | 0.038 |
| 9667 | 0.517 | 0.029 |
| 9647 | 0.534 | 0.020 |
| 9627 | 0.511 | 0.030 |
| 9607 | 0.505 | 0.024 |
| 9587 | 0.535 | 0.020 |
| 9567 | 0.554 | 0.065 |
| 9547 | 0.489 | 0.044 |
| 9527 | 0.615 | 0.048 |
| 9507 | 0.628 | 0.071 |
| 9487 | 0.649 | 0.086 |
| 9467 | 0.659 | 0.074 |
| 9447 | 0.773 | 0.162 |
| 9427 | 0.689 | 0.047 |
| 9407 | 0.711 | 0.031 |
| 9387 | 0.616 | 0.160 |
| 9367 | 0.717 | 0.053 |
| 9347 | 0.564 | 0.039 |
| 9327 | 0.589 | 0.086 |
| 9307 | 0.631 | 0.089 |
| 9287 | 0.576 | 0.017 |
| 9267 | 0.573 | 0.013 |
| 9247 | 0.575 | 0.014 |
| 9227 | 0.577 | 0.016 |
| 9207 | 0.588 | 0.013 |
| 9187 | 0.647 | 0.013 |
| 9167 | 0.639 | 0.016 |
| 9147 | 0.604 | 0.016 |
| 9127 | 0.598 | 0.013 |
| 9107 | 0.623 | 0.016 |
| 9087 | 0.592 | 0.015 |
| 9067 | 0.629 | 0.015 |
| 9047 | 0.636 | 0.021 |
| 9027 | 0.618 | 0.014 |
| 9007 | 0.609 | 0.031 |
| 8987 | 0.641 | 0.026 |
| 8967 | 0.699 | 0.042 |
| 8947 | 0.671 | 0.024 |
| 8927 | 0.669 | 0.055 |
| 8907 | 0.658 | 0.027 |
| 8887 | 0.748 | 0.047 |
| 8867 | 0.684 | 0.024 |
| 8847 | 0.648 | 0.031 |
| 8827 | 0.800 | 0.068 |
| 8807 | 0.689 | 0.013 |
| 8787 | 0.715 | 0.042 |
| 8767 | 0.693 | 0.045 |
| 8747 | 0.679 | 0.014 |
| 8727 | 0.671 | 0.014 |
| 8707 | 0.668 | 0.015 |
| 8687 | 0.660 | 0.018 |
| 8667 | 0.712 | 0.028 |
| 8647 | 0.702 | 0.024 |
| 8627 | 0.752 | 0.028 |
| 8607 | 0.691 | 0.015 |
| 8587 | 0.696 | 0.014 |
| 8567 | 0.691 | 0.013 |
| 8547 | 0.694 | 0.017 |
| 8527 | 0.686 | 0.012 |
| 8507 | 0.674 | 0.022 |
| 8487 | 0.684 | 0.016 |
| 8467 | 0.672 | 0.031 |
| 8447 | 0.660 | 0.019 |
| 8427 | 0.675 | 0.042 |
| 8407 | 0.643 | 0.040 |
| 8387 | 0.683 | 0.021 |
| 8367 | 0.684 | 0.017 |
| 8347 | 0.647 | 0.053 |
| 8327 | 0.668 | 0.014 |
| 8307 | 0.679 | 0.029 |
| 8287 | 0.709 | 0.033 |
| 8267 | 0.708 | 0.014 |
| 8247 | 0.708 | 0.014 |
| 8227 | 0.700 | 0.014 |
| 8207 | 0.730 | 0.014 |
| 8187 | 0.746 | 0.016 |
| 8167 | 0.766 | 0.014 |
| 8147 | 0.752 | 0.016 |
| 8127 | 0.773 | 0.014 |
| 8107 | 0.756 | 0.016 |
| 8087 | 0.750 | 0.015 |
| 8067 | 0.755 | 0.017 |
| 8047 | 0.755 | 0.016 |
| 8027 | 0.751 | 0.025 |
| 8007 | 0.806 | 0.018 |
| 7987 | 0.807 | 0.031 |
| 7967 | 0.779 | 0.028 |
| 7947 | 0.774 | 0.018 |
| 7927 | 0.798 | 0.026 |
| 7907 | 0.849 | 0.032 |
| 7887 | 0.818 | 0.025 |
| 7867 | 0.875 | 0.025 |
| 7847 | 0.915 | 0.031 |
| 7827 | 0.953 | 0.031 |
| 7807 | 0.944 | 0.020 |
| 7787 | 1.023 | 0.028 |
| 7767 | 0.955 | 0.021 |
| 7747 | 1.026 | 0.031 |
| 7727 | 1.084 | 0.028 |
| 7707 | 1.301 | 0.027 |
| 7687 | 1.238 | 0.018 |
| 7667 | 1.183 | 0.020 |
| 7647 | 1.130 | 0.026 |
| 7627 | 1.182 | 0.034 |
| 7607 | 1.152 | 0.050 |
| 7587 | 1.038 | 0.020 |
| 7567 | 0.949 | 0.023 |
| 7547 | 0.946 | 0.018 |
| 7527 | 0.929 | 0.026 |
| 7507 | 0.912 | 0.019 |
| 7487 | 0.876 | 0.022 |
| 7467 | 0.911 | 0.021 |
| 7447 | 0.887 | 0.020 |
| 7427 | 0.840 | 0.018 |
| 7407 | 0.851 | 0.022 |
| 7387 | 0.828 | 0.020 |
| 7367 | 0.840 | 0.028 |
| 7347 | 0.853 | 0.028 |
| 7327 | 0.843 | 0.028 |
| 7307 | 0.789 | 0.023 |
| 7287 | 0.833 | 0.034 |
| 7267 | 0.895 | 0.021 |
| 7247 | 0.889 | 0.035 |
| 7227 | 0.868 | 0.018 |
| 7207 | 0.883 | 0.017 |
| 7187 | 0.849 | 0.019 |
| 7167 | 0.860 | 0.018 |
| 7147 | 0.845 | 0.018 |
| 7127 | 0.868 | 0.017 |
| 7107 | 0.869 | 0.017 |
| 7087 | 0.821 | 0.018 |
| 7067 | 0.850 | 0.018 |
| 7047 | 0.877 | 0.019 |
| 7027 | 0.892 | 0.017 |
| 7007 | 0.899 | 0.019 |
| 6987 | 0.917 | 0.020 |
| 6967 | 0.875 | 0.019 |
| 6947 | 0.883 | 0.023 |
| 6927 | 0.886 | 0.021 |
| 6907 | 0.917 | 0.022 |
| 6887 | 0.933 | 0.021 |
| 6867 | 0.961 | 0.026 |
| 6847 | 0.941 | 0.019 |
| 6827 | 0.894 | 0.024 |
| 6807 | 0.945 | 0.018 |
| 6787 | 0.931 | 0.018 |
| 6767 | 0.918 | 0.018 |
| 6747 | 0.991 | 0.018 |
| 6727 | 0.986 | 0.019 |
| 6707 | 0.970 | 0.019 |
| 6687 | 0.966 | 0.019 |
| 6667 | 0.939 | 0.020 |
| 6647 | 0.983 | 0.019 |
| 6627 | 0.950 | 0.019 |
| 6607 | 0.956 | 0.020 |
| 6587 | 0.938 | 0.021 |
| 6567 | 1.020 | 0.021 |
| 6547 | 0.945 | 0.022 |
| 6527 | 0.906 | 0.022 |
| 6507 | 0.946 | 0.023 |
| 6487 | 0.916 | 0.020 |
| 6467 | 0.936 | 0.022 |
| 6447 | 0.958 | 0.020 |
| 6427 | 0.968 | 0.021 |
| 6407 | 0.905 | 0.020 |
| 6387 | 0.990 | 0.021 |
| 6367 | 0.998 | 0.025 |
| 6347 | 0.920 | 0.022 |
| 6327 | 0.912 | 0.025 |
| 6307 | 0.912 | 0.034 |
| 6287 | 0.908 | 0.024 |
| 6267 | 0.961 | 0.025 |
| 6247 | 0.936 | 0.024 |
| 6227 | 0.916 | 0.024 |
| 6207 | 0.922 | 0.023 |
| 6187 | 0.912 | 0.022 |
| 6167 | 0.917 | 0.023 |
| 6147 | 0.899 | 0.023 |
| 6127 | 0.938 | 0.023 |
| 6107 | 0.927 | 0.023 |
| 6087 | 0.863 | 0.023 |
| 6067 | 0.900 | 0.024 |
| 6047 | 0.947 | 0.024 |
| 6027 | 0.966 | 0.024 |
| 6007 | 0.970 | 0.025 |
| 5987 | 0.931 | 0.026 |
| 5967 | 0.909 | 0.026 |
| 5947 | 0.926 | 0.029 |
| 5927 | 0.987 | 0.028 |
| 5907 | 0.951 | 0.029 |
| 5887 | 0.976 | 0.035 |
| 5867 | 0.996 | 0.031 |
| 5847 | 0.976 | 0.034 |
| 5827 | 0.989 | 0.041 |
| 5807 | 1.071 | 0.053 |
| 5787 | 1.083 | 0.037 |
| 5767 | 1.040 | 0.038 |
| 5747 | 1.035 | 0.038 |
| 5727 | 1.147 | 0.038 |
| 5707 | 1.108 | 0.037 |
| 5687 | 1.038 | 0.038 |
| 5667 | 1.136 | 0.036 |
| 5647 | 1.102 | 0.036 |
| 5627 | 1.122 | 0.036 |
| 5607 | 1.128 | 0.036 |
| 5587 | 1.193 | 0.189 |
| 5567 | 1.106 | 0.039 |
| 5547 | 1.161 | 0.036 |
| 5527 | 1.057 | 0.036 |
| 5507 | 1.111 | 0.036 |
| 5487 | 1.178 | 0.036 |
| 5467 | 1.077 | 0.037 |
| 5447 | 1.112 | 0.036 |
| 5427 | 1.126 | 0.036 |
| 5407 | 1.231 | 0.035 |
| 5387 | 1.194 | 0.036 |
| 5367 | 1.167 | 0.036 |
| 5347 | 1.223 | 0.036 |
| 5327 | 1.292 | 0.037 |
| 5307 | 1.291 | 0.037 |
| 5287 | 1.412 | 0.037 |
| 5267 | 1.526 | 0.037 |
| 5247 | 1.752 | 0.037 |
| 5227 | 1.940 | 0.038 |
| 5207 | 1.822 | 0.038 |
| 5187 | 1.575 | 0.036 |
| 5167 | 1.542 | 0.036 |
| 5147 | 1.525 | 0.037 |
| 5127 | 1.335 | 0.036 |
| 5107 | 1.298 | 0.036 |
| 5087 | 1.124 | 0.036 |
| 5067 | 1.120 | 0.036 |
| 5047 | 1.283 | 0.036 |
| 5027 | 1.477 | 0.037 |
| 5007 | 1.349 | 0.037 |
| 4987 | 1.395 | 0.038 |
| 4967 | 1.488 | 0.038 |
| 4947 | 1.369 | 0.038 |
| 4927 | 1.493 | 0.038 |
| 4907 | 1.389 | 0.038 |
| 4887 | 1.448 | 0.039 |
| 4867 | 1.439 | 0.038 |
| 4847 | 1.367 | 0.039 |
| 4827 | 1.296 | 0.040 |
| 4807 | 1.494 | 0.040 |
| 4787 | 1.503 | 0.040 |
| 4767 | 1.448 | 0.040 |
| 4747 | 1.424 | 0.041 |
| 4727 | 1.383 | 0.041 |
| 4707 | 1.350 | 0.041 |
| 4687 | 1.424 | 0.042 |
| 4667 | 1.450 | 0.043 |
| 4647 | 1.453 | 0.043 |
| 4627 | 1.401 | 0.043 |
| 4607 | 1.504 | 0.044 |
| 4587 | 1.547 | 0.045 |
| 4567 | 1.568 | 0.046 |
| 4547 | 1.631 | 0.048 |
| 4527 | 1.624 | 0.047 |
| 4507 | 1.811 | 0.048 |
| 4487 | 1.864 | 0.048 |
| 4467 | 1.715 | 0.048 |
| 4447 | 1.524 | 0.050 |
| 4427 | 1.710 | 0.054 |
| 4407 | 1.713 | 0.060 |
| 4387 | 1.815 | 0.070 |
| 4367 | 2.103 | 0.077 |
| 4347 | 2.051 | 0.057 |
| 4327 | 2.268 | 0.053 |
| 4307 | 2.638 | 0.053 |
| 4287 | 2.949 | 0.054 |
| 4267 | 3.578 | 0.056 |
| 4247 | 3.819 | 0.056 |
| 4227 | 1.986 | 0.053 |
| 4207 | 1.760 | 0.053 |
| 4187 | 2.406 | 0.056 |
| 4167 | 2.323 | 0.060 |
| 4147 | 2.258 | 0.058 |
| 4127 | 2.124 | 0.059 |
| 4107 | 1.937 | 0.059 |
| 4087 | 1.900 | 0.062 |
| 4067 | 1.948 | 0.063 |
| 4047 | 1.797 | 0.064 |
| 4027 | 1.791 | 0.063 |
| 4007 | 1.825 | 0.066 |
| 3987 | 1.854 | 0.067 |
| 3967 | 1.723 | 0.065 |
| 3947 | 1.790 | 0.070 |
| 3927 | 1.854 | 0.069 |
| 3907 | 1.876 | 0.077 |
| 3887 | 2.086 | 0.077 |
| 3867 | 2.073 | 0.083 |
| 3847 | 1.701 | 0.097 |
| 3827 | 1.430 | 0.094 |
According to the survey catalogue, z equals 1.75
